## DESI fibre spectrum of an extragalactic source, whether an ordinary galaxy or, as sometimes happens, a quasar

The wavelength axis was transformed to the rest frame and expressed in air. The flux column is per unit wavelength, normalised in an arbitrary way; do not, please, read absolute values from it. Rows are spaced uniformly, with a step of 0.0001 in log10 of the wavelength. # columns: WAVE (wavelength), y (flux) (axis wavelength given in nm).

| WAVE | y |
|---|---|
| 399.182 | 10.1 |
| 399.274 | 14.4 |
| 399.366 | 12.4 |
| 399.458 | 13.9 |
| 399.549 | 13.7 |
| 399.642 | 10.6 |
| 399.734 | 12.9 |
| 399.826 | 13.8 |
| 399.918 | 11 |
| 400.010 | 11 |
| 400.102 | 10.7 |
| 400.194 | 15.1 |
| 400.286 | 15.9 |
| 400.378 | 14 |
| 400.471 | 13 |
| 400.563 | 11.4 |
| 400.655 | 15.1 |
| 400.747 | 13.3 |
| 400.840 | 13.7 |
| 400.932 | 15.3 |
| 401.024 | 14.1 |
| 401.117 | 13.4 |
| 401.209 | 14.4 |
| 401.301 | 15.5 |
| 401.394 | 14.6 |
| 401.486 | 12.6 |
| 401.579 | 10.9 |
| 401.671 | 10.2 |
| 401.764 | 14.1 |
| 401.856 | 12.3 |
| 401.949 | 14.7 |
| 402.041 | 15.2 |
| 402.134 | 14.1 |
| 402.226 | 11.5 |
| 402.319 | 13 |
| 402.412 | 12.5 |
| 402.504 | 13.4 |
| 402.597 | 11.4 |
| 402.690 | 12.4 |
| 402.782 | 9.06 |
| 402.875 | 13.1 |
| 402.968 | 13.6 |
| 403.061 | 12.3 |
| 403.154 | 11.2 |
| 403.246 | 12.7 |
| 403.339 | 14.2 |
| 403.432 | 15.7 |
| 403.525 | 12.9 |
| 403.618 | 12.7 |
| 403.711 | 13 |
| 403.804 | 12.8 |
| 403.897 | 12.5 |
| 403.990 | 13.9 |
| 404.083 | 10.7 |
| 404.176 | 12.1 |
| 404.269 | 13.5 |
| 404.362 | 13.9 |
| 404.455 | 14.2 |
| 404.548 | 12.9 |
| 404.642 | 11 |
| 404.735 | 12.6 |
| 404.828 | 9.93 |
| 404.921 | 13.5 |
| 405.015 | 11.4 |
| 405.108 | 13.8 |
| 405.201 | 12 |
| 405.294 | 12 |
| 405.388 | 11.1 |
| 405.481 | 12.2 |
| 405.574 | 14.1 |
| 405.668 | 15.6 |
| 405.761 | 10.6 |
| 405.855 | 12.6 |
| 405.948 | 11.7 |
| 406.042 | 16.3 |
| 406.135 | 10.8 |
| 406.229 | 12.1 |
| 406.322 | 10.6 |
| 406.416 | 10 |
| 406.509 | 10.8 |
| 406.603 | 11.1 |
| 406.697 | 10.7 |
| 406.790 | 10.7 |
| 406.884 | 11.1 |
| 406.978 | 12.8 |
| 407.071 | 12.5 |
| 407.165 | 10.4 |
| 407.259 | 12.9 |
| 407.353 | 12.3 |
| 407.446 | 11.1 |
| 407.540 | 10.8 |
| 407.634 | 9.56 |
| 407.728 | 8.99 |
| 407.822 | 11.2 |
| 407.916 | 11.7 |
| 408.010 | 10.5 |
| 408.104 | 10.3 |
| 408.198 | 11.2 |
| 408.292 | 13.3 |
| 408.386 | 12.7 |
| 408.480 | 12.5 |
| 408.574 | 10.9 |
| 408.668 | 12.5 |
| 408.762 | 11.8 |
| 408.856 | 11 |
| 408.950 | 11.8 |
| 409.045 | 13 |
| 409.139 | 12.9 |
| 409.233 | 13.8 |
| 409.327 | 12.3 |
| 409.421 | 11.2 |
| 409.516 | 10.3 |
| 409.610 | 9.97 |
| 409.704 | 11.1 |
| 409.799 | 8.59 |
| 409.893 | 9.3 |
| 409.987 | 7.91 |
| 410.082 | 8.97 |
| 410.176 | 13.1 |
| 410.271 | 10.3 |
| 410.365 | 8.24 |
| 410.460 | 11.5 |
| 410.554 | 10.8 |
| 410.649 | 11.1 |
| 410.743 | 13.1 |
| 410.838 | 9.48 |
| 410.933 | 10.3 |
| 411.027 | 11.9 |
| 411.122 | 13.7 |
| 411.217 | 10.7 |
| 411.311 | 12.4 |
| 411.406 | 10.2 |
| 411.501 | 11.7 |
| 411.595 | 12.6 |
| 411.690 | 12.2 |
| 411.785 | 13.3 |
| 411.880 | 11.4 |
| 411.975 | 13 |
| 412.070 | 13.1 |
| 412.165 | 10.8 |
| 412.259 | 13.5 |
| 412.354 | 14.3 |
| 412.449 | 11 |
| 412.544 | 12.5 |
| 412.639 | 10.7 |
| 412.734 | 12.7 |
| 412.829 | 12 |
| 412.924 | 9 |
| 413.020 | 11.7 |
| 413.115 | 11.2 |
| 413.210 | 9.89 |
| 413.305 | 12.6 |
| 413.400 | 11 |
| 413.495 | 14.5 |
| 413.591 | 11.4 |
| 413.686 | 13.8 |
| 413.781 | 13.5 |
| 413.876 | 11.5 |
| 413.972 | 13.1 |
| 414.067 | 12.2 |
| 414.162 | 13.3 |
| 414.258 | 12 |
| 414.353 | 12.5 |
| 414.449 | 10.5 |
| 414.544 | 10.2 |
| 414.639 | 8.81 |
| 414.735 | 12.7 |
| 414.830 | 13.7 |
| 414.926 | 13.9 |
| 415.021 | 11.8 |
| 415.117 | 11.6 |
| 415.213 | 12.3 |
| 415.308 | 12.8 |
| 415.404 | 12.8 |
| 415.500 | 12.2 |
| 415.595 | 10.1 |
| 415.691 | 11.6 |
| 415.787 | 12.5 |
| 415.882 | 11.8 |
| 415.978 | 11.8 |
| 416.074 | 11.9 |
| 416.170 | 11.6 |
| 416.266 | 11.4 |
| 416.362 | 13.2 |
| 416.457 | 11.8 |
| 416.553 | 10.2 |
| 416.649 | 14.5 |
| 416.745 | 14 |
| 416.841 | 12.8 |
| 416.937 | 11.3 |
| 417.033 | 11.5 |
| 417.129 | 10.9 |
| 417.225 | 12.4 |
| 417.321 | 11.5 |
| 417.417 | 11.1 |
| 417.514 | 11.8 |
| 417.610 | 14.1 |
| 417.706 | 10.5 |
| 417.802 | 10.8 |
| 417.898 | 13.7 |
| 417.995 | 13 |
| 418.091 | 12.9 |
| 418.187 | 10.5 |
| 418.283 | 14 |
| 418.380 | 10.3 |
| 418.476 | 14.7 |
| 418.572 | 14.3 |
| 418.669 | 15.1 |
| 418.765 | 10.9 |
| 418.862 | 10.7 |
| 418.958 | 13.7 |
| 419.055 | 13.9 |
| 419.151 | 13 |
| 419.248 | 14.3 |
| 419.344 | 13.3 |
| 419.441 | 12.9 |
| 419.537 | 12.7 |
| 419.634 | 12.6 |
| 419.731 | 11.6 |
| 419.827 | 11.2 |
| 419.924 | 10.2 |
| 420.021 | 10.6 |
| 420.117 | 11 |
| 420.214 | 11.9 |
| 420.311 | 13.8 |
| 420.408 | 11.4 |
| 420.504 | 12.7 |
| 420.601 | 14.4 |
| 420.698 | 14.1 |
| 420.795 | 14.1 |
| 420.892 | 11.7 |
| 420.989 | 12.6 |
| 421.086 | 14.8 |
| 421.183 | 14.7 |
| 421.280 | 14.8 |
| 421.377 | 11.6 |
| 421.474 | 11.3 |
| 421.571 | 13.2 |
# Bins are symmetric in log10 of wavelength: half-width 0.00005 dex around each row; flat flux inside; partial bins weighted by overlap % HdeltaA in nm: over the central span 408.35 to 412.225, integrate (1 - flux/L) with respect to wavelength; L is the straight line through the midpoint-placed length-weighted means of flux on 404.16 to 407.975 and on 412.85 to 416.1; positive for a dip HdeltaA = 0.17 nm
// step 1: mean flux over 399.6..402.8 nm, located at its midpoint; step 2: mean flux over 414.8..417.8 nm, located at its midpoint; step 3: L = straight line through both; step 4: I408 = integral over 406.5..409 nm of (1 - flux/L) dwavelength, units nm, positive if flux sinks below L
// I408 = 0.25 nm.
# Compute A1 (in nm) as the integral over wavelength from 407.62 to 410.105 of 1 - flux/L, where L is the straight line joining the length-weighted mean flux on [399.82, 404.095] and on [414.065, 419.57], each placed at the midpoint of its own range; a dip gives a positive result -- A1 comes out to 0.310 nm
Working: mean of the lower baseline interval 13.1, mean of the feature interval 11.1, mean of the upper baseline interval 12.3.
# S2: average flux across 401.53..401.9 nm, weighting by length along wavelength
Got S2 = 11.9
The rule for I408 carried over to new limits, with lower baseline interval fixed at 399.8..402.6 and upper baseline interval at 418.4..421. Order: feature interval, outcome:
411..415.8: 0.32 nm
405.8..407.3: 0.16 nm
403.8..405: 0.06 nm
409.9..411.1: 0.22 nm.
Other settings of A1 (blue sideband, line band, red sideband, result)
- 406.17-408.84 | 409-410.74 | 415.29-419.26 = 0.11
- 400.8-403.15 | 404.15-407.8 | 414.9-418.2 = 0.24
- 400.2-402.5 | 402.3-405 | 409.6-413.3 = 0.09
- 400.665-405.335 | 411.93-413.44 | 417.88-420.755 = 0.11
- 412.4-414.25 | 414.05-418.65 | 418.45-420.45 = 0.04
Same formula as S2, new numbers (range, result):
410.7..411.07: 11.2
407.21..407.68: 11.3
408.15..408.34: 12.2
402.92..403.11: 12.9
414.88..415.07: 12.8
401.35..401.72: 12.1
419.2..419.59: 13.3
